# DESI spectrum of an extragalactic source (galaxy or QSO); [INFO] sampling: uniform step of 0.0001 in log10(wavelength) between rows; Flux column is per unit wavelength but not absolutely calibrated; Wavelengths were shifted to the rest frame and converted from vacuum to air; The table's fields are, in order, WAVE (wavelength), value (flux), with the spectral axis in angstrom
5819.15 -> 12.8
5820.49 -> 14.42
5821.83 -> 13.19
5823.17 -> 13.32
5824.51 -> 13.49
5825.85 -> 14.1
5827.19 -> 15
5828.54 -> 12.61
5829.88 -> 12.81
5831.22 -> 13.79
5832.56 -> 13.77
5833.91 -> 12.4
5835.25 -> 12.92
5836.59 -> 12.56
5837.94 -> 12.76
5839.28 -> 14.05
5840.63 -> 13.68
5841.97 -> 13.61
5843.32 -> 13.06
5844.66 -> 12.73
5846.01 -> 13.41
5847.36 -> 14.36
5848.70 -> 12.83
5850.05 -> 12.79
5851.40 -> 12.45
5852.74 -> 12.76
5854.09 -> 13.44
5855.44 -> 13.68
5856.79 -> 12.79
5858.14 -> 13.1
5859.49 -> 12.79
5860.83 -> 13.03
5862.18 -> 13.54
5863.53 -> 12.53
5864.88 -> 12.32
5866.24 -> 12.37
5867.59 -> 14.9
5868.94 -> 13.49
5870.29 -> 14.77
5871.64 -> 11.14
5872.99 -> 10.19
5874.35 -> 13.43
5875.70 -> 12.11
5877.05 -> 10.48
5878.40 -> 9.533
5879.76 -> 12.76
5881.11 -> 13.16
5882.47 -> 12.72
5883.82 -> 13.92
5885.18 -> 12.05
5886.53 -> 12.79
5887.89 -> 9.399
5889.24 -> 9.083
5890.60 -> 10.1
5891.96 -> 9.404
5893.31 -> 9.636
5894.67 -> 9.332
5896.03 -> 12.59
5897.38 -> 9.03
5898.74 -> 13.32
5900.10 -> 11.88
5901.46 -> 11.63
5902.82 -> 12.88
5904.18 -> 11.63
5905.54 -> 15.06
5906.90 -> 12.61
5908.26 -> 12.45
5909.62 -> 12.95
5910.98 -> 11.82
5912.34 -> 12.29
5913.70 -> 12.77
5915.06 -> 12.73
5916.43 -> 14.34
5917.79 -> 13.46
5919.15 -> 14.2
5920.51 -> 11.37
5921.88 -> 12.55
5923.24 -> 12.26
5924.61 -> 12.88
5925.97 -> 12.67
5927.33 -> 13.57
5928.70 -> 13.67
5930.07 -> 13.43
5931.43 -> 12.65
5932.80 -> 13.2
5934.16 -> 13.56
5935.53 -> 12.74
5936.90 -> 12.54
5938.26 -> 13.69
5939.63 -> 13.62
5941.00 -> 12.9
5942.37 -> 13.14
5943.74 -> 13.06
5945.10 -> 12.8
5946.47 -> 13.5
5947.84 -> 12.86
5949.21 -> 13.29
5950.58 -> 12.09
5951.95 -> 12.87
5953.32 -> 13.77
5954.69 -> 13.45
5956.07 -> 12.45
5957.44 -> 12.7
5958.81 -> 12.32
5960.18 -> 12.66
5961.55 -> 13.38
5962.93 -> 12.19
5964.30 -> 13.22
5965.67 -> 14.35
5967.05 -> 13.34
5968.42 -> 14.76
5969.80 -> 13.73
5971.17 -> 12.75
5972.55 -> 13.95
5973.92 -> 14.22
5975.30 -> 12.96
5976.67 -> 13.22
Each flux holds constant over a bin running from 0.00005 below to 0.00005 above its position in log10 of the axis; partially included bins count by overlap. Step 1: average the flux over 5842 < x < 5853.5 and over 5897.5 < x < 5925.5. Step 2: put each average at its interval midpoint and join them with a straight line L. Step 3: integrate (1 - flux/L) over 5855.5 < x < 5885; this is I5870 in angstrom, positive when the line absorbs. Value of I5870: 0.7 angstrom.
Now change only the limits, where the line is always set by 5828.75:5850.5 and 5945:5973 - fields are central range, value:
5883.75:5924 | 3.7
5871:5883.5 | 1.3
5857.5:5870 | 0.0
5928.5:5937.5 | 0.1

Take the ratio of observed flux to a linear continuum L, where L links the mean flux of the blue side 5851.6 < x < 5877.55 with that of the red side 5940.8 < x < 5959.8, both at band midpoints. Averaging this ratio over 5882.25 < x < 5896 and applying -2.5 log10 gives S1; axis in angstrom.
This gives 0.18 mag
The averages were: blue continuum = 12.8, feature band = 10.9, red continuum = 12.9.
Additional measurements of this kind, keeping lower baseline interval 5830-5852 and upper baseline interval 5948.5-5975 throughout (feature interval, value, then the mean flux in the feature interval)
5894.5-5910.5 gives 0.09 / 12.2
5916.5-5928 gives 0.02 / 13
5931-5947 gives 0.01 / 13.1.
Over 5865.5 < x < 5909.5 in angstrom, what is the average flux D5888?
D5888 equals 11.9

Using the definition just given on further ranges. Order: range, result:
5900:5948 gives 12.9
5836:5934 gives 12.5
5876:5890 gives 11.6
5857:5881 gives 12.5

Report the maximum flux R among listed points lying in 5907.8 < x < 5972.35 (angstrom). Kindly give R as 14.76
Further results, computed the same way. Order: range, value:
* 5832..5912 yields 15.06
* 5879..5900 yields 13.92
